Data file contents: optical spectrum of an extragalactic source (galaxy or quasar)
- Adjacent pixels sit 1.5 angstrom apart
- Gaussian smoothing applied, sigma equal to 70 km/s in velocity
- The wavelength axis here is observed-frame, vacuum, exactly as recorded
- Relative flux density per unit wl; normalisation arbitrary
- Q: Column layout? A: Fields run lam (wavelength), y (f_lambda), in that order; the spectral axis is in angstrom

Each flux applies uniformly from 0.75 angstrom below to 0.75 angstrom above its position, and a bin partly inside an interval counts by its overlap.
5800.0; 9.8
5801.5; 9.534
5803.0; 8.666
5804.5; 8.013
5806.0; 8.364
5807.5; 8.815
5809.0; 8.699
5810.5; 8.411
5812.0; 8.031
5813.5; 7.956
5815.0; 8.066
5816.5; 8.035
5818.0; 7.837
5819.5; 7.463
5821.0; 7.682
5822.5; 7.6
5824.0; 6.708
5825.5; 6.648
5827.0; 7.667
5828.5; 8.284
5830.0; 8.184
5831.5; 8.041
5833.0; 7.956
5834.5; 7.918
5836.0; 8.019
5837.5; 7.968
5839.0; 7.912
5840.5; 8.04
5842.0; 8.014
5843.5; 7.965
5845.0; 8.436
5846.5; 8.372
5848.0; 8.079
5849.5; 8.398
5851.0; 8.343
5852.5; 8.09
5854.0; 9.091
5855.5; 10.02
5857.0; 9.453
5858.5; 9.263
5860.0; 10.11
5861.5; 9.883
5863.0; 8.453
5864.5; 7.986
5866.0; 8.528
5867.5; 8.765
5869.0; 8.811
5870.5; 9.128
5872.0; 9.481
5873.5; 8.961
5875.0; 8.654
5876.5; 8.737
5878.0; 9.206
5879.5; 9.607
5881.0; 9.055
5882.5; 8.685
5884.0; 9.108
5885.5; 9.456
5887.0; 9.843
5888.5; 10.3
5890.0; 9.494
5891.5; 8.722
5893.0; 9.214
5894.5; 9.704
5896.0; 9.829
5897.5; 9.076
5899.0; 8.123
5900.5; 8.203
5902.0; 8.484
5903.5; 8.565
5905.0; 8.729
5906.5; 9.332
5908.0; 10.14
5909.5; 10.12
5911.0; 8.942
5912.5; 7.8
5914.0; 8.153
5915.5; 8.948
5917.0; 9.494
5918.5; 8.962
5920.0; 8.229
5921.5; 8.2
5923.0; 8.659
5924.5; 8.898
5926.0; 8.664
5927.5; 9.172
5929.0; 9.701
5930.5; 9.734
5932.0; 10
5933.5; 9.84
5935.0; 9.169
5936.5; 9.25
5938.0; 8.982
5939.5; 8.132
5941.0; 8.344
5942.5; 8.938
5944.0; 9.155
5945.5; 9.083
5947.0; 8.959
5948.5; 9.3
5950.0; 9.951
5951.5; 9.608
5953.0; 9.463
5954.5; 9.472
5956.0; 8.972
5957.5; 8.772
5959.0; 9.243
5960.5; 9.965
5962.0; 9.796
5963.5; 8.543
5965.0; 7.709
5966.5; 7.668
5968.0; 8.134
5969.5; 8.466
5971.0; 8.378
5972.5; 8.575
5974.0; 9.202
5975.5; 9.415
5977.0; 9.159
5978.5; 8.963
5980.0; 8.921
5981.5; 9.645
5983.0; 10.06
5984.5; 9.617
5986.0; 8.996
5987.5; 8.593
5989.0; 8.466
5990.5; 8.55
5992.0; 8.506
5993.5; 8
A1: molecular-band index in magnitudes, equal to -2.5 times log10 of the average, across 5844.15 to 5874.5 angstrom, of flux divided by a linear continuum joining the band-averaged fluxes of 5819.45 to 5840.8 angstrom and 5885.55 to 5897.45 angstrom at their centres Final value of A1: -0.03 mag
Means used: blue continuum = 7.74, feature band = 8.88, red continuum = 9.55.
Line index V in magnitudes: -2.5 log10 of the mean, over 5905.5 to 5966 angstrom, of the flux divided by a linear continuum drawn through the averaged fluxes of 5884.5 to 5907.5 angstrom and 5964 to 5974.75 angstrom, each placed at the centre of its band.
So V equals -0.05 mag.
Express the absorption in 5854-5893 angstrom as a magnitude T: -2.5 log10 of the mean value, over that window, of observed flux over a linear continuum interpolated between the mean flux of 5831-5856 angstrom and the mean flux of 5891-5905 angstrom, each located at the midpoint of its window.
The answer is -0.07 mag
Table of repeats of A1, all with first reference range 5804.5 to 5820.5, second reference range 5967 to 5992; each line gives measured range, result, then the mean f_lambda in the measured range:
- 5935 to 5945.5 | -0.013 mag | 8.85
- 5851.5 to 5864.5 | -0.104 mag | 9.2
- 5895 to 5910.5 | -0.062 mag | 9.07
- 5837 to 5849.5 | 0.023 mag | 8.12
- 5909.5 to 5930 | -0.021 mag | 8.82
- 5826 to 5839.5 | 0.037 mag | 7.97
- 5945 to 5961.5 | -0.066 mag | 9.36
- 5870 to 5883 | -0.076 mag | 9.06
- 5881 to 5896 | -0.109 mag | 9.4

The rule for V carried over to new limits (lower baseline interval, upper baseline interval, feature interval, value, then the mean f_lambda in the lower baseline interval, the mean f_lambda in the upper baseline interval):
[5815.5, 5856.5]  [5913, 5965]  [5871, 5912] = -0.07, 8.04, 9.08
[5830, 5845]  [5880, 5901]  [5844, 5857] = -0.04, 8.01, 9.22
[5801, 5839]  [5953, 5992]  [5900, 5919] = -0.05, 8.01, 8.93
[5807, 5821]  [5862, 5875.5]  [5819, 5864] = 0.02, 8.11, 8.77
